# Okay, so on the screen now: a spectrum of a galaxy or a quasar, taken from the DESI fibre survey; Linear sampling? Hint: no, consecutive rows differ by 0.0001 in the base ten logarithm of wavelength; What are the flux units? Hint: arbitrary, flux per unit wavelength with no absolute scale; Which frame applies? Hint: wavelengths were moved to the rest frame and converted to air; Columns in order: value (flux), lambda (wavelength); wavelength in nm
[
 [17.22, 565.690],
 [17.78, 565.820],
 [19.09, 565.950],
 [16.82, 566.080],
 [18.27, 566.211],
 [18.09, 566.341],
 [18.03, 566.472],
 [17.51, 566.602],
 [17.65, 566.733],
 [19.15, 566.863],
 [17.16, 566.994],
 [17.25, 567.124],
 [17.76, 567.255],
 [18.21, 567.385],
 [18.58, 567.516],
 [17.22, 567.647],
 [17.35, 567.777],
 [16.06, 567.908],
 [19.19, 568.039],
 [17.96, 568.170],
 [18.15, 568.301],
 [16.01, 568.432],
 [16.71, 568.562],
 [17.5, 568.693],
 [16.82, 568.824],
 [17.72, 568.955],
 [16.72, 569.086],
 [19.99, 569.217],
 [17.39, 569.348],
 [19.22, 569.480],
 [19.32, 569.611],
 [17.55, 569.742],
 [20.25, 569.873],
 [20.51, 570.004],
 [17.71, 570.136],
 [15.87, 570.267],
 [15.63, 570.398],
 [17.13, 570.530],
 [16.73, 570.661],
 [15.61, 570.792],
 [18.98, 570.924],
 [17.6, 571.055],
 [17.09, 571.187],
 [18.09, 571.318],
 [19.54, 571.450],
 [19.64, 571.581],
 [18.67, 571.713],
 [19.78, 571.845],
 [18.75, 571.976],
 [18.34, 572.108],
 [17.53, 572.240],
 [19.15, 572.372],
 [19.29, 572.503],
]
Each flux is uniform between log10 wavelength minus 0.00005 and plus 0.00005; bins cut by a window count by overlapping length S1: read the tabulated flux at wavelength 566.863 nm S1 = 19.15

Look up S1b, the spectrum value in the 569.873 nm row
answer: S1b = 20.25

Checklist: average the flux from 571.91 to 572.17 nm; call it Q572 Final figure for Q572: 18.6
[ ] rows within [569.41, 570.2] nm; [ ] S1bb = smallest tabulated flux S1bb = 17.55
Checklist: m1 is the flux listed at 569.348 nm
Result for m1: 17.39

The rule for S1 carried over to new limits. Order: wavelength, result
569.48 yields 19.22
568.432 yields 16.01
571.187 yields 17.09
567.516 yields 18.58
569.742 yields 17.55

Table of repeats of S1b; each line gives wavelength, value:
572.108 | 18.34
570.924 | 18.98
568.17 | 17.96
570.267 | 15.87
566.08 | 16.82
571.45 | 19.54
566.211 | 18.27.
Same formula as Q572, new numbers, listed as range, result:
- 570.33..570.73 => 16.5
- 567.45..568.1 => 17.7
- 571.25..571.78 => 19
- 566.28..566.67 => 17.8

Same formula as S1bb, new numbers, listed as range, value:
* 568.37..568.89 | 16.01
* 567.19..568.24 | 16.06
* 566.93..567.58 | 17.16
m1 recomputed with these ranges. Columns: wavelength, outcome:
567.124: 17.25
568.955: 17.72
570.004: 20.51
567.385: 18.21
